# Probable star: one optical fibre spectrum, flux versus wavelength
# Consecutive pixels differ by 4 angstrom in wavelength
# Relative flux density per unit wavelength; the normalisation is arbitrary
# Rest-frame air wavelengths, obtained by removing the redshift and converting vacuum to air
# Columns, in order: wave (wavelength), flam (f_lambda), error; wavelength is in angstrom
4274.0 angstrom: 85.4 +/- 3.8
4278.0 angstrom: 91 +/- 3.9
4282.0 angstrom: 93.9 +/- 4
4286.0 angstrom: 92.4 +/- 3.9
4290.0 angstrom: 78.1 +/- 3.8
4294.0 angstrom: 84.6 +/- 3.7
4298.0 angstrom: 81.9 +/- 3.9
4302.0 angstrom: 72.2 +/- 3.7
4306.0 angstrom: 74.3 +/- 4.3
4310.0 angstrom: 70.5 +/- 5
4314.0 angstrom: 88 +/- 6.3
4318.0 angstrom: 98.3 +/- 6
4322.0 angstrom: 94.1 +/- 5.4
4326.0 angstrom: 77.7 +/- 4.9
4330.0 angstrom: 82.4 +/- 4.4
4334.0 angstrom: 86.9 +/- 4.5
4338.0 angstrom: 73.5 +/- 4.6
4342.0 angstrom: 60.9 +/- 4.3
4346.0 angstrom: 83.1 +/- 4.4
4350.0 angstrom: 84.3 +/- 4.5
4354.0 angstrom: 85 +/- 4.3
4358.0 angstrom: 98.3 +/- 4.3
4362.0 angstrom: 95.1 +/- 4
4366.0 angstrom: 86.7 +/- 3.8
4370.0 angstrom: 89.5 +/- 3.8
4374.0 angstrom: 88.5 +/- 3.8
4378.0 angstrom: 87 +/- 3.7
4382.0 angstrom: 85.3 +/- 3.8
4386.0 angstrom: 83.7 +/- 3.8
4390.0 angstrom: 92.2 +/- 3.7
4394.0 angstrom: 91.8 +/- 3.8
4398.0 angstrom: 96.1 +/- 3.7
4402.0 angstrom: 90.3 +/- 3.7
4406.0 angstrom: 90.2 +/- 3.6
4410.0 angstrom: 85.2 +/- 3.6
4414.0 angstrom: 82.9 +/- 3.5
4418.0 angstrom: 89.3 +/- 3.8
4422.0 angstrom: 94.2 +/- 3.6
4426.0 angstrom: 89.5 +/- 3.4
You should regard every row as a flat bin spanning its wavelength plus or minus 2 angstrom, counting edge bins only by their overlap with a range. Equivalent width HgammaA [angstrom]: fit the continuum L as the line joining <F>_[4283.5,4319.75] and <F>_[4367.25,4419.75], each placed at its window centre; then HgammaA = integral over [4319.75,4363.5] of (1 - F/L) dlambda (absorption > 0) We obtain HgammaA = 0.7 angstrom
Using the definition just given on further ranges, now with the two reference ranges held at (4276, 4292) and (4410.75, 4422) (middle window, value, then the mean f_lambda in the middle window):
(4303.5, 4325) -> 1.0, 84.4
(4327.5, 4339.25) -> 0.9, 81.3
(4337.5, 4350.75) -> 2.0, 74.8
